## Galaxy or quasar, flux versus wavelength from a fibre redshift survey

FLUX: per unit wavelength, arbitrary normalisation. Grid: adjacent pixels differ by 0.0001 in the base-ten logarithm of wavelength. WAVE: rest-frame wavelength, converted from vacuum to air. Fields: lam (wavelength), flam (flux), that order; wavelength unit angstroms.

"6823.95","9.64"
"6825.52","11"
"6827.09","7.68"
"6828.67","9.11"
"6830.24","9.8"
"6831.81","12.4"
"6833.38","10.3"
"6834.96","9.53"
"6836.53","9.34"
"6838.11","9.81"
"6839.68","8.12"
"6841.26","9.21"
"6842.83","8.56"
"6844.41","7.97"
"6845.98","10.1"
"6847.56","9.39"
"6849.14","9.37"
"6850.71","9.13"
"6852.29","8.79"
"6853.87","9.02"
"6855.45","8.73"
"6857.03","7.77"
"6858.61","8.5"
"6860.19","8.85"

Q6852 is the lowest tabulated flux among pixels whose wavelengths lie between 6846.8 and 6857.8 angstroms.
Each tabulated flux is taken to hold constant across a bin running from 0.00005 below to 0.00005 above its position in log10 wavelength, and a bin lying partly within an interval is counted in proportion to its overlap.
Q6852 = 7.77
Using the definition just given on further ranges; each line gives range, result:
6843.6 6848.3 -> 7.97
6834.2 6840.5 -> 8.12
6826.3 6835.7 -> 7.68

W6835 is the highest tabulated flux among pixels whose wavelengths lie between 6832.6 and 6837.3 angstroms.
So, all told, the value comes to 10.3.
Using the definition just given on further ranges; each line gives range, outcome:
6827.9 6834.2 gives 12.4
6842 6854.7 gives 10.1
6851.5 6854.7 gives 9.02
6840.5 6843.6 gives 9.21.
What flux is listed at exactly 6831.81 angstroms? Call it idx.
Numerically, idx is 12.4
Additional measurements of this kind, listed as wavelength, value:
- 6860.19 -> 8.85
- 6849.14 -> 9.37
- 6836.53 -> 9.34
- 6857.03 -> 7.77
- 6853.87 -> 9.02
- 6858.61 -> 8.5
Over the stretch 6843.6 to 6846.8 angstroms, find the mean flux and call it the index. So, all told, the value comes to 9.03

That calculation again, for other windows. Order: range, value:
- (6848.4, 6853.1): 9.1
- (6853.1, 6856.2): 8.87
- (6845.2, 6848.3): 9.74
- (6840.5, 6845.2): 8.59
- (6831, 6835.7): 10.7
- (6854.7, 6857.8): 8.24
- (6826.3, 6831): 8.85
